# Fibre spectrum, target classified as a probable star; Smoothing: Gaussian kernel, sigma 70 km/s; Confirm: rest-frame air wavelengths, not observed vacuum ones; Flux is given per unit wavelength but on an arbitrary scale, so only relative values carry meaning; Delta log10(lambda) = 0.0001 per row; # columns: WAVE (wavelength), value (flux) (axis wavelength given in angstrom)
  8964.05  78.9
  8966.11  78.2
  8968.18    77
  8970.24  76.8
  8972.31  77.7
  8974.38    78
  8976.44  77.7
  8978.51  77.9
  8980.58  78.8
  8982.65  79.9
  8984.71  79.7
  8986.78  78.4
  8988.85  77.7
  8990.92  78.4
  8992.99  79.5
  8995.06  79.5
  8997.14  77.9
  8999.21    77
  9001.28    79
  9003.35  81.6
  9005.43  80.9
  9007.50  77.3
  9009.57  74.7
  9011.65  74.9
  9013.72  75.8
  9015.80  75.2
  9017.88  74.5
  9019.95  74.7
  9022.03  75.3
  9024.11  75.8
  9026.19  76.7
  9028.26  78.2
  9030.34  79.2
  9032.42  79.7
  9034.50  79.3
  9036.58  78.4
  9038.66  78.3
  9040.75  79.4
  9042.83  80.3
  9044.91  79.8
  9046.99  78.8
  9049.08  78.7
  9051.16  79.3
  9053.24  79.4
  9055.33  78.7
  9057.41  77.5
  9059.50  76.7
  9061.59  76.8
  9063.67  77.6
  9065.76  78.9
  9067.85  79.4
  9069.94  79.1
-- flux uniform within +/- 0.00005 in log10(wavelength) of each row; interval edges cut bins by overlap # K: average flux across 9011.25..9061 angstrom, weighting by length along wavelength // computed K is 77.7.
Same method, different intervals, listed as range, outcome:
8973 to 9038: 77.8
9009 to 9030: 75.7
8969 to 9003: 78.4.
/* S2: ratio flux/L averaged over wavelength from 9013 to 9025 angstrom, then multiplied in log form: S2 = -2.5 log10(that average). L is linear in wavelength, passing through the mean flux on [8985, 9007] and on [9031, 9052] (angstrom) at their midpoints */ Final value 0.06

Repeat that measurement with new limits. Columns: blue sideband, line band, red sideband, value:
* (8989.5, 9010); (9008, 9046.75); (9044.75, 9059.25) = 0.02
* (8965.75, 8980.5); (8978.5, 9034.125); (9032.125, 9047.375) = 0.01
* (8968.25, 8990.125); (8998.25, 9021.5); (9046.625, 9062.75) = 0.02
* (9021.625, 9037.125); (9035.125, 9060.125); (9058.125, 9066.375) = -0.02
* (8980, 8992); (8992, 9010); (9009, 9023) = -0.03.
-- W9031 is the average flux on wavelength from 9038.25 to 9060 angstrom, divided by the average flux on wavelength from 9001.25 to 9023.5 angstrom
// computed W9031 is 1.0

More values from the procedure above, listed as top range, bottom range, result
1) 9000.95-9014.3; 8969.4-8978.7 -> 1.00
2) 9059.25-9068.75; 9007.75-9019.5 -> 1.04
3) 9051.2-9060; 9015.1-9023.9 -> 1.04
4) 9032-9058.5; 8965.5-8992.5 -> 1.01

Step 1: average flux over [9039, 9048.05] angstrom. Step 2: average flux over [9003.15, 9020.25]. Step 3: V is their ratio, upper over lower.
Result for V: 1.04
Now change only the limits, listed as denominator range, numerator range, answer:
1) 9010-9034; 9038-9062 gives 1.03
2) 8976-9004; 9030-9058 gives 1.00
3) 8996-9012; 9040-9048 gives 1.02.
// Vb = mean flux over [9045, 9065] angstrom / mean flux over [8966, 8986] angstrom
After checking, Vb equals 1.0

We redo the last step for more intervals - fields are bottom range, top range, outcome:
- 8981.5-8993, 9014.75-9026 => 0.95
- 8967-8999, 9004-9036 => 0.98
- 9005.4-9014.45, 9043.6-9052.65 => 1.04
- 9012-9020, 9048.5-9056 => 1.05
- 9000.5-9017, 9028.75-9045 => 1.02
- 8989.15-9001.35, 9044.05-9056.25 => 1.01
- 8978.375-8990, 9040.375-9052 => 1.01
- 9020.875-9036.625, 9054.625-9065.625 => 1.00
